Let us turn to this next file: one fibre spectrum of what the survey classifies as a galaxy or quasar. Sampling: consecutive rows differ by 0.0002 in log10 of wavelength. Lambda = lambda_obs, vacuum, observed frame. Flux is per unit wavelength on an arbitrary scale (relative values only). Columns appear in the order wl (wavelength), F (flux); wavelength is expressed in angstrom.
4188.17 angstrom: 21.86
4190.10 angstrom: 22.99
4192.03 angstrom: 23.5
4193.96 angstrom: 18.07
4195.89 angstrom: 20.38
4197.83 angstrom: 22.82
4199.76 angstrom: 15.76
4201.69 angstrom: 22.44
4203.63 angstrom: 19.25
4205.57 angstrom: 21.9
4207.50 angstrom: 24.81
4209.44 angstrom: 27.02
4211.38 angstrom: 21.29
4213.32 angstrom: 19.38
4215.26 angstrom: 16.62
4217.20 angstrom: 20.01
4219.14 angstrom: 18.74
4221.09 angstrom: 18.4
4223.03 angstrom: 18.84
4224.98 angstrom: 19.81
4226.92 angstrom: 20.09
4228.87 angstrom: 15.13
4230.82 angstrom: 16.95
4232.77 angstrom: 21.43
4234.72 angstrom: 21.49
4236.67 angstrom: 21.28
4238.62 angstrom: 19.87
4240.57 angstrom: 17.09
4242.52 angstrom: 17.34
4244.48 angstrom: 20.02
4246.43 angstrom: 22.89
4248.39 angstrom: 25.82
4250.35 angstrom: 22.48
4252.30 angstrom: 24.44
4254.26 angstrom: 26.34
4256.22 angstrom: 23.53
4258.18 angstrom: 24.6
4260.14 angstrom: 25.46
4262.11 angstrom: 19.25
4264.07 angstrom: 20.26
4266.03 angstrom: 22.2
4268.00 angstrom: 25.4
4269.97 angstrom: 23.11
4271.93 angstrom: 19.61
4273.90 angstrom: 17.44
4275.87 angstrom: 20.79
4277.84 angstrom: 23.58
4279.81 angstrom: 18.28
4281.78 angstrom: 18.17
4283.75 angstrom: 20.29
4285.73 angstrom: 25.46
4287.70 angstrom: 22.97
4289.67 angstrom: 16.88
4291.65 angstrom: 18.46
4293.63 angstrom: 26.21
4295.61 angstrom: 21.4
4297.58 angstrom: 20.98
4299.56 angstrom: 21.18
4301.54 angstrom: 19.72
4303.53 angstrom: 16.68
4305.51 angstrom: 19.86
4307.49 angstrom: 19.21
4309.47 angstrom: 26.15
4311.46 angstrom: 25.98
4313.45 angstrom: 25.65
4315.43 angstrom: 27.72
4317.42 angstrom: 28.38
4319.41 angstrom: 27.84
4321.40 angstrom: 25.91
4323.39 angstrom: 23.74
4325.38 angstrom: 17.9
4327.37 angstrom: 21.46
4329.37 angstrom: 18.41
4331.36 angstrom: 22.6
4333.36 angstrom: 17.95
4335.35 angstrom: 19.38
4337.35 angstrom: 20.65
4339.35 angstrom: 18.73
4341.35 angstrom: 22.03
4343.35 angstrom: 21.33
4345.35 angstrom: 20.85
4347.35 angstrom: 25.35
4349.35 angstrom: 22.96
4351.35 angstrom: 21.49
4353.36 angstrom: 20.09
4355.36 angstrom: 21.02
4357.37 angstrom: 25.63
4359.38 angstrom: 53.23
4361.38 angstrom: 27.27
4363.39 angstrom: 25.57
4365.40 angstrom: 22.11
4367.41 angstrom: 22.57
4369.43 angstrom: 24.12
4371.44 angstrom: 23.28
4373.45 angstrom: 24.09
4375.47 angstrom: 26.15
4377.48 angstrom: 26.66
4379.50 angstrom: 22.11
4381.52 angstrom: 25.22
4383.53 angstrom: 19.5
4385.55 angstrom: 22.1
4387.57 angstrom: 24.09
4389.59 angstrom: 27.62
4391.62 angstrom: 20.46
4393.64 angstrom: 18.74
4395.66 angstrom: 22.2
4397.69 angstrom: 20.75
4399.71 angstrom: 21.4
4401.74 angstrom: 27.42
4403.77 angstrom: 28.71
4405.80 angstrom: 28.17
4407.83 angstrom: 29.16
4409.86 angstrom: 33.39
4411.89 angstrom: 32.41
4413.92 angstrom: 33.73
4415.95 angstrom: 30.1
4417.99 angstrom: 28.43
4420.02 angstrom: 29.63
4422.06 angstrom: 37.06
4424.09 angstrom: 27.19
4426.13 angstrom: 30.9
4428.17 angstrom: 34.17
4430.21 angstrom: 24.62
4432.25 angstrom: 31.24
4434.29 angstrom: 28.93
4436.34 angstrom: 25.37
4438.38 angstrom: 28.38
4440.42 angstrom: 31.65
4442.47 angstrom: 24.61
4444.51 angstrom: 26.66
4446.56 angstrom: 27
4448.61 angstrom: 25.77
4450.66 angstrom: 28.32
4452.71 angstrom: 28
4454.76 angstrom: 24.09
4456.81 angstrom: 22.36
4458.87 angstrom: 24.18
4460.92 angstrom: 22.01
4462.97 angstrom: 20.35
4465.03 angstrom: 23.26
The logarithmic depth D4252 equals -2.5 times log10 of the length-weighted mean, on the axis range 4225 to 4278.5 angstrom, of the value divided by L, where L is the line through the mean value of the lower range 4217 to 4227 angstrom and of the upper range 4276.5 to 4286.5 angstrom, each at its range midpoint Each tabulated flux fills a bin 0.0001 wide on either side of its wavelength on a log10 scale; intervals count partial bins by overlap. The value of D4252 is -0.06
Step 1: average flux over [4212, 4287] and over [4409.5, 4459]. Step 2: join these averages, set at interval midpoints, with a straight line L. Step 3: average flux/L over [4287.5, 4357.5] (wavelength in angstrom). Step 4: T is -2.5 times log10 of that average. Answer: 0.09 mag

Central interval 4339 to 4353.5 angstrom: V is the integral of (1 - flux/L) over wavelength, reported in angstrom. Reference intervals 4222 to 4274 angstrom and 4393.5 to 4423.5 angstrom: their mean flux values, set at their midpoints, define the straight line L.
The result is 2.1 angstrom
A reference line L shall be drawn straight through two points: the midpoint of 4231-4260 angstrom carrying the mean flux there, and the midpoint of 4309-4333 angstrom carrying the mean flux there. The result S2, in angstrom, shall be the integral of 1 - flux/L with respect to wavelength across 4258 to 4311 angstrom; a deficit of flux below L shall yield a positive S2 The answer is 4.2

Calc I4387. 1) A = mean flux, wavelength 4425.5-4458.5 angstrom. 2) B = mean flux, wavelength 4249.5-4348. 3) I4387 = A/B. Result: 1.25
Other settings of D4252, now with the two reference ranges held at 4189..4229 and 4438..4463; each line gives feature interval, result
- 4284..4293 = 0.06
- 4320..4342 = 0.11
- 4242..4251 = -0.03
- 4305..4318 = -0.09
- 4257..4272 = -0.05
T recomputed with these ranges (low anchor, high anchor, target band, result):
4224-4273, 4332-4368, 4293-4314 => 0.04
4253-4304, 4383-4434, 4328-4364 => 0.05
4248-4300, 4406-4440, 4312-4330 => 0.01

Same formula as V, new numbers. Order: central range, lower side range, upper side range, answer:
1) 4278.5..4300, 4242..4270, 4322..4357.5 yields 1.2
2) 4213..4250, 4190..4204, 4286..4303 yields 2.0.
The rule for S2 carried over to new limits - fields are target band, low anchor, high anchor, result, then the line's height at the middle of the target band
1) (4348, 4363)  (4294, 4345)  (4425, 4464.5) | -2.46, 23.4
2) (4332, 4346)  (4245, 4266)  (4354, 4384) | 2.82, 25.3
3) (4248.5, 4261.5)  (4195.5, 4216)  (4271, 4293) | -2.43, 20.6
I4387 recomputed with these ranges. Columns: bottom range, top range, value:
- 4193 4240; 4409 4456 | 1.45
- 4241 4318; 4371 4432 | 1.21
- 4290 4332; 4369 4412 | 1.10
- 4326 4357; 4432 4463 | 1.25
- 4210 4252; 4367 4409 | 1.21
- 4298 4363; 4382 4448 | 1.17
